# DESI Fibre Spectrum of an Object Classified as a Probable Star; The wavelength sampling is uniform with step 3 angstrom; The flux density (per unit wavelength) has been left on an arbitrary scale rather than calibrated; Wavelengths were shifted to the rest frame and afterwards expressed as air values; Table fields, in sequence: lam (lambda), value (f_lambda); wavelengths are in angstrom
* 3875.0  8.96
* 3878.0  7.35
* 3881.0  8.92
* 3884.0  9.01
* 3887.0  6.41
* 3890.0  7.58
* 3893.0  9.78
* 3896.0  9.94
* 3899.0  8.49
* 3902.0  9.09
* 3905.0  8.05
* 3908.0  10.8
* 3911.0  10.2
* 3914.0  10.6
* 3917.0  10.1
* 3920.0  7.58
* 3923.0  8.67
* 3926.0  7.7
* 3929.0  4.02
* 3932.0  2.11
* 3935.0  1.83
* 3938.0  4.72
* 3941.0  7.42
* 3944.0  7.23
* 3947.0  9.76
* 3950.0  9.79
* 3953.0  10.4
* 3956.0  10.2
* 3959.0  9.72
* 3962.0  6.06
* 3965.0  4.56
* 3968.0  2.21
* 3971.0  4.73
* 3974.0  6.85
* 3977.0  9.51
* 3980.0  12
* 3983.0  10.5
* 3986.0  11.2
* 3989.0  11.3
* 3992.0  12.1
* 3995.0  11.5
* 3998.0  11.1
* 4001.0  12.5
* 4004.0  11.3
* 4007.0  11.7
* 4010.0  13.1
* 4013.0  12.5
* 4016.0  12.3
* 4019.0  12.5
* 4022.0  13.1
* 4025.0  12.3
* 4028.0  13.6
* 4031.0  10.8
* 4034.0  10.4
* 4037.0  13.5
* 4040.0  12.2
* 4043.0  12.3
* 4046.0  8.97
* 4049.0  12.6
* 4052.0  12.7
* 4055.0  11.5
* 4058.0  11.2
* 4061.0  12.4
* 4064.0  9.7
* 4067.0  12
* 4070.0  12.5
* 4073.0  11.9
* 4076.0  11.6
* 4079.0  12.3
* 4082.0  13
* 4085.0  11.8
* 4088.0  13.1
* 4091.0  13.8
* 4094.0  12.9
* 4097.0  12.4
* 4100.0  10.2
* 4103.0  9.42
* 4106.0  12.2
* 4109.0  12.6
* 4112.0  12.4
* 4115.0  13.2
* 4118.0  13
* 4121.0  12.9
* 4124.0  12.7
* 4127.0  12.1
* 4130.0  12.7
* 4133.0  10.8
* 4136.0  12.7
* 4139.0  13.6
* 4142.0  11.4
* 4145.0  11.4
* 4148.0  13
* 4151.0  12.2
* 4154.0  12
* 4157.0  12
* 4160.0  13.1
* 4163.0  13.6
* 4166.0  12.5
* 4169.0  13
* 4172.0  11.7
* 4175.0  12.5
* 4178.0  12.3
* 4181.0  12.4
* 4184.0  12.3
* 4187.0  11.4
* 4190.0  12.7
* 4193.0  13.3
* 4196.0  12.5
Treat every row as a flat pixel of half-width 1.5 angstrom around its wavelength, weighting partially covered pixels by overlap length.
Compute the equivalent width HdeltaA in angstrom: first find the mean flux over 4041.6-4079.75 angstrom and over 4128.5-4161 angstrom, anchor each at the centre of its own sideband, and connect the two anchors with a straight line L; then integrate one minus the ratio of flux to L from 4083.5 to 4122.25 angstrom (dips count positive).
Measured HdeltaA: -1.1 angstrom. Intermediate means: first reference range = 11.7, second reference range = 12.3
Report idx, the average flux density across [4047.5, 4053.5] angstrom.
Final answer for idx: 12.6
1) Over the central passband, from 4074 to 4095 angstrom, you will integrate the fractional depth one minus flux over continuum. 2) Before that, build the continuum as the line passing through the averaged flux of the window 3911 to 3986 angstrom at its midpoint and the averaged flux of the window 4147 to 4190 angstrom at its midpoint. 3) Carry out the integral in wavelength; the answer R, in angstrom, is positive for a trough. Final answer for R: -4.1 angstrom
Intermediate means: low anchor 7.56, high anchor 12.4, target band 12.6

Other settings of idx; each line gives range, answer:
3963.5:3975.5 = 4.59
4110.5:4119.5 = 12.9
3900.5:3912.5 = 9.54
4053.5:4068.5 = 11.4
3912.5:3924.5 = 9.24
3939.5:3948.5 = 8.14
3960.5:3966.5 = 5.31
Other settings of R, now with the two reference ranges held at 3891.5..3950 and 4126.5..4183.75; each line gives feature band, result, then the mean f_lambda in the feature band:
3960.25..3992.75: 2.8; 8.2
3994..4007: -3.1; 11.6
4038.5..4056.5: -2.5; 11.7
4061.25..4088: -2.8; 11.9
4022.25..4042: -4.4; 12.2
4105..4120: -1.5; 12.7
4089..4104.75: -0.8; 11.8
